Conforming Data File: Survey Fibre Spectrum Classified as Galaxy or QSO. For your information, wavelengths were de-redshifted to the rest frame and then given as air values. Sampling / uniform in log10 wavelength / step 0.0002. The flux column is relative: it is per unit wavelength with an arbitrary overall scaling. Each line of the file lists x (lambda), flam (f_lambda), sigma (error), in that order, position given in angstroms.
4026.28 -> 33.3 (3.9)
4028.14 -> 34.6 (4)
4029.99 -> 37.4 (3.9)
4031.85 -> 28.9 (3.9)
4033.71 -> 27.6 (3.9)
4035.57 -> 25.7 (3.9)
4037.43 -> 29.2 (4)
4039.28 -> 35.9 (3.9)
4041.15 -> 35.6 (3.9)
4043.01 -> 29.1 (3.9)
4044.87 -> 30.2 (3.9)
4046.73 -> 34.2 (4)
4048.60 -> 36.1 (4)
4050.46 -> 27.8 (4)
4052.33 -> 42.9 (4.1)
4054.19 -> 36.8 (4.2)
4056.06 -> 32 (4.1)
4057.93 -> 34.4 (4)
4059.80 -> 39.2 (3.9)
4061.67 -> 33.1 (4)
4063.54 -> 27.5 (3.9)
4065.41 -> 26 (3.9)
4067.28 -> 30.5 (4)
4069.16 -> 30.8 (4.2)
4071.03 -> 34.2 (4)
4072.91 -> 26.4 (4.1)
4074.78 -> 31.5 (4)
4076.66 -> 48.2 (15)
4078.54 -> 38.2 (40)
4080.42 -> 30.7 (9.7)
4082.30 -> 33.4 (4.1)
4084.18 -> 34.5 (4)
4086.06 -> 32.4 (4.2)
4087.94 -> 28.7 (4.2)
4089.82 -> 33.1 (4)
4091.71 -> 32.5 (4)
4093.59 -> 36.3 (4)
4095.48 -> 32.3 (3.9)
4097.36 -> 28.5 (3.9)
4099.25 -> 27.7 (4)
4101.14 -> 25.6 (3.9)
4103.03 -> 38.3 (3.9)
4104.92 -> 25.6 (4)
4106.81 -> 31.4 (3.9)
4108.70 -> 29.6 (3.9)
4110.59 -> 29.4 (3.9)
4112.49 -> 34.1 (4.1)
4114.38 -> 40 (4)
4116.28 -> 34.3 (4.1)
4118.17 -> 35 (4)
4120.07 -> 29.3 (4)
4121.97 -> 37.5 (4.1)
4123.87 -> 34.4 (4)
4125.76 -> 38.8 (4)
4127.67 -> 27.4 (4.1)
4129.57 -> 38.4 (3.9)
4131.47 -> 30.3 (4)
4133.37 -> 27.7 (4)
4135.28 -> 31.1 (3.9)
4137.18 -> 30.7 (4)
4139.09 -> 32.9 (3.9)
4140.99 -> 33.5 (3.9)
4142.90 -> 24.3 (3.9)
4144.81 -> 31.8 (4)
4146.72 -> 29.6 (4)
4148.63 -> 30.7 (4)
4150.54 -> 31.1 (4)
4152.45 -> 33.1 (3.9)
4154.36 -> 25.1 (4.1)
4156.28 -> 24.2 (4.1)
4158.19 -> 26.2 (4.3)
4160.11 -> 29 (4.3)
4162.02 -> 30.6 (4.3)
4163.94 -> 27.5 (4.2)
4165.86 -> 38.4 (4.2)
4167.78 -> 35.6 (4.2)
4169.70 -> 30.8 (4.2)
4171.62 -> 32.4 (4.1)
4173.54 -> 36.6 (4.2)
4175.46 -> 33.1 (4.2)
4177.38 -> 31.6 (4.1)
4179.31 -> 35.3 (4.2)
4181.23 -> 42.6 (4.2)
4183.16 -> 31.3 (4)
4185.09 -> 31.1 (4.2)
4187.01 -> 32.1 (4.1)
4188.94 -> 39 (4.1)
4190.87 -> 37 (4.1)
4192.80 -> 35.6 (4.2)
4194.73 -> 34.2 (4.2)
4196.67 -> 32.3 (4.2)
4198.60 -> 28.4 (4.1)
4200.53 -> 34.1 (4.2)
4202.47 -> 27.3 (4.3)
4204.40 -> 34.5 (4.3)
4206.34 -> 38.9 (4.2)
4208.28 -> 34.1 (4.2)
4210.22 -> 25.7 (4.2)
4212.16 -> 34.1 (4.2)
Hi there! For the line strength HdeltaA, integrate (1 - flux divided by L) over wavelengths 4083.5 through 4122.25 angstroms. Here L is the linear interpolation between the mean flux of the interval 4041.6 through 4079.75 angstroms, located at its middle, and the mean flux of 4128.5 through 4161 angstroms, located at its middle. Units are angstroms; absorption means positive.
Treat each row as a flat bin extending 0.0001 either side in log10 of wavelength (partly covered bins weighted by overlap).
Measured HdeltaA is -0.48 angstroms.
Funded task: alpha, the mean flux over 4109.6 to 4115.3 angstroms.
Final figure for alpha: 34.4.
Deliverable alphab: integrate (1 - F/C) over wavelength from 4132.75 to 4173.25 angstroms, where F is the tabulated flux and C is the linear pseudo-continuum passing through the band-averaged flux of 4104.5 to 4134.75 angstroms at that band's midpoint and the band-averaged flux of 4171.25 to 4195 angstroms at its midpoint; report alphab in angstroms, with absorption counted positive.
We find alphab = 4.1 angstroms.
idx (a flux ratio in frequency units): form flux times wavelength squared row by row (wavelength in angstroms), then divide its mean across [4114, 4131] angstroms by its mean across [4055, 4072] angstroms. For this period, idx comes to 1.12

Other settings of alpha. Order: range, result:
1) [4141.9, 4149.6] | 29.1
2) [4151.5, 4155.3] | 29.1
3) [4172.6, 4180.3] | 34.2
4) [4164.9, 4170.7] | 34.9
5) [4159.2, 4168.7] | 32.2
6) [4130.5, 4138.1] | 30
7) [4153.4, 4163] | 27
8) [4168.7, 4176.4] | 33.3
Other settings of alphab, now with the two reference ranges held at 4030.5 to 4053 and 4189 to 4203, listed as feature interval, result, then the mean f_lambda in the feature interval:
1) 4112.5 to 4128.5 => -1.0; 34.6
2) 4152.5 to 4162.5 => 1.7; 27.4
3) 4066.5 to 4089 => -0.8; 33.3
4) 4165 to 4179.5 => -0.5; 34.1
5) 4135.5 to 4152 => 1.1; 30.7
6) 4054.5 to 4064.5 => -0.4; 33.4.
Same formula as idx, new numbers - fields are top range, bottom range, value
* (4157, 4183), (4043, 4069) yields 1.06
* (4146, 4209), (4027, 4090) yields 1.05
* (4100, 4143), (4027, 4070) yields 1.03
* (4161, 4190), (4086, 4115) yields 1.12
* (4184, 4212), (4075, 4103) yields 1.06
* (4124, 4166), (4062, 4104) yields 0.98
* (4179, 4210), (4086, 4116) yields 1.12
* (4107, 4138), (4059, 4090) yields 1.03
